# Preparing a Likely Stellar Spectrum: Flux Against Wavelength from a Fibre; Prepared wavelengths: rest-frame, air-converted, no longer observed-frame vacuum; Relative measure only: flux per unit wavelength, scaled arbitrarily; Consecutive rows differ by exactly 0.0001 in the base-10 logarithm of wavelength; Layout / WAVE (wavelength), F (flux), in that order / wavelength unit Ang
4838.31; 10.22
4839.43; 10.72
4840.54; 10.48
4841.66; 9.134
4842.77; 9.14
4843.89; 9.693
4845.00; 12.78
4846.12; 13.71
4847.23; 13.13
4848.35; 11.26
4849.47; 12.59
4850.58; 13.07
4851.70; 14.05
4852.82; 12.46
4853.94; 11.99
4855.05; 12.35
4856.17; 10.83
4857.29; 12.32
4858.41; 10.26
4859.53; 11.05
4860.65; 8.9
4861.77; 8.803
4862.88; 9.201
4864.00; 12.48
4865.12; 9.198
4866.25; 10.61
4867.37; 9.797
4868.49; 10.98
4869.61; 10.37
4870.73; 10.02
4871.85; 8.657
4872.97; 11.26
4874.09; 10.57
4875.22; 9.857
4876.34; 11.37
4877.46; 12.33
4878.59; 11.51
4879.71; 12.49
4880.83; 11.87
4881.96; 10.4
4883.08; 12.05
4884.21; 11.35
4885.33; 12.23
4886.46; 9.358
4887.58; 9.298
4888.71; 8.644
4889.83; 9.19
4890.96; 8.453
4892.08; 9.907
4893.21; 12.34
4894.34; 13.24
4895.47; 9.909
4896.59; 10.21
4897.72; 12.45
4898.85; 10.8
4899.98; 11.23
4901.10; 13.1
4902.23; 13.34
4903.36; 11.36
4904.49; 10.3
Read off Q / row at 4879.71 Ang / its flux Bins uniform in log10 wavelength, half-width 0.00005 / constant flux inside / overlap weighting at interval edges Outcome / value 12.49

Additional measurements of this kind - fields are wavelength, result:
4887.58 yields 9.298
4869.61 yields 10.37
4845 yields 12.78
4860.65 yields 8.9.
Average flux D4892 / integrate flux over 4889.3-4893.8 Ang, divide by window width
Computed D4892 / 9.99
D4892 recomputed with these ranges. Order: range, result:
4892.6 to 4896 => 11.8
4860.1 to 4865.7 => 9.72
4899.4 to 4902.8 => 12.6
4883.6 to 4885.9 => 11.8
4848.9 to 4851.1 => 12.8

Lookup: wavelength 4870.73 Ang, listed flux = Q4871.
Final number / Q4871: 10.02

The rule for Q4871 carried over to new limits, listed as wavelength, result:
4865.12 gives 9.198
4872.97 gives 11.26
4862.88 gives 9.201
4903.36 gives 11.36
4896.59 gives 10.21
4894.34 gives 13.24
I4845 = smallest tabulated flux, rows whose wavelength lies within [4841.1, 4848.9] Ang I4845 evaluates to 9.134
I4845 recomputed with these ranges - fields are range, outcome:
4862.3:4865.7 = 9.198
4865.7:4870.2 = 9.797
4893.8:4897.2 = 9.909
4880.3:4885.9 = 10.4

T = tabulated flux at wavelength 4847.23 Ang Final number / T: 13.13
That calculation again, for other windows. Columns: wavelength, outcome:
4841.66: 9.134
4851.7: 14.05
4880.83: 11.87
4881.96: 10.4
